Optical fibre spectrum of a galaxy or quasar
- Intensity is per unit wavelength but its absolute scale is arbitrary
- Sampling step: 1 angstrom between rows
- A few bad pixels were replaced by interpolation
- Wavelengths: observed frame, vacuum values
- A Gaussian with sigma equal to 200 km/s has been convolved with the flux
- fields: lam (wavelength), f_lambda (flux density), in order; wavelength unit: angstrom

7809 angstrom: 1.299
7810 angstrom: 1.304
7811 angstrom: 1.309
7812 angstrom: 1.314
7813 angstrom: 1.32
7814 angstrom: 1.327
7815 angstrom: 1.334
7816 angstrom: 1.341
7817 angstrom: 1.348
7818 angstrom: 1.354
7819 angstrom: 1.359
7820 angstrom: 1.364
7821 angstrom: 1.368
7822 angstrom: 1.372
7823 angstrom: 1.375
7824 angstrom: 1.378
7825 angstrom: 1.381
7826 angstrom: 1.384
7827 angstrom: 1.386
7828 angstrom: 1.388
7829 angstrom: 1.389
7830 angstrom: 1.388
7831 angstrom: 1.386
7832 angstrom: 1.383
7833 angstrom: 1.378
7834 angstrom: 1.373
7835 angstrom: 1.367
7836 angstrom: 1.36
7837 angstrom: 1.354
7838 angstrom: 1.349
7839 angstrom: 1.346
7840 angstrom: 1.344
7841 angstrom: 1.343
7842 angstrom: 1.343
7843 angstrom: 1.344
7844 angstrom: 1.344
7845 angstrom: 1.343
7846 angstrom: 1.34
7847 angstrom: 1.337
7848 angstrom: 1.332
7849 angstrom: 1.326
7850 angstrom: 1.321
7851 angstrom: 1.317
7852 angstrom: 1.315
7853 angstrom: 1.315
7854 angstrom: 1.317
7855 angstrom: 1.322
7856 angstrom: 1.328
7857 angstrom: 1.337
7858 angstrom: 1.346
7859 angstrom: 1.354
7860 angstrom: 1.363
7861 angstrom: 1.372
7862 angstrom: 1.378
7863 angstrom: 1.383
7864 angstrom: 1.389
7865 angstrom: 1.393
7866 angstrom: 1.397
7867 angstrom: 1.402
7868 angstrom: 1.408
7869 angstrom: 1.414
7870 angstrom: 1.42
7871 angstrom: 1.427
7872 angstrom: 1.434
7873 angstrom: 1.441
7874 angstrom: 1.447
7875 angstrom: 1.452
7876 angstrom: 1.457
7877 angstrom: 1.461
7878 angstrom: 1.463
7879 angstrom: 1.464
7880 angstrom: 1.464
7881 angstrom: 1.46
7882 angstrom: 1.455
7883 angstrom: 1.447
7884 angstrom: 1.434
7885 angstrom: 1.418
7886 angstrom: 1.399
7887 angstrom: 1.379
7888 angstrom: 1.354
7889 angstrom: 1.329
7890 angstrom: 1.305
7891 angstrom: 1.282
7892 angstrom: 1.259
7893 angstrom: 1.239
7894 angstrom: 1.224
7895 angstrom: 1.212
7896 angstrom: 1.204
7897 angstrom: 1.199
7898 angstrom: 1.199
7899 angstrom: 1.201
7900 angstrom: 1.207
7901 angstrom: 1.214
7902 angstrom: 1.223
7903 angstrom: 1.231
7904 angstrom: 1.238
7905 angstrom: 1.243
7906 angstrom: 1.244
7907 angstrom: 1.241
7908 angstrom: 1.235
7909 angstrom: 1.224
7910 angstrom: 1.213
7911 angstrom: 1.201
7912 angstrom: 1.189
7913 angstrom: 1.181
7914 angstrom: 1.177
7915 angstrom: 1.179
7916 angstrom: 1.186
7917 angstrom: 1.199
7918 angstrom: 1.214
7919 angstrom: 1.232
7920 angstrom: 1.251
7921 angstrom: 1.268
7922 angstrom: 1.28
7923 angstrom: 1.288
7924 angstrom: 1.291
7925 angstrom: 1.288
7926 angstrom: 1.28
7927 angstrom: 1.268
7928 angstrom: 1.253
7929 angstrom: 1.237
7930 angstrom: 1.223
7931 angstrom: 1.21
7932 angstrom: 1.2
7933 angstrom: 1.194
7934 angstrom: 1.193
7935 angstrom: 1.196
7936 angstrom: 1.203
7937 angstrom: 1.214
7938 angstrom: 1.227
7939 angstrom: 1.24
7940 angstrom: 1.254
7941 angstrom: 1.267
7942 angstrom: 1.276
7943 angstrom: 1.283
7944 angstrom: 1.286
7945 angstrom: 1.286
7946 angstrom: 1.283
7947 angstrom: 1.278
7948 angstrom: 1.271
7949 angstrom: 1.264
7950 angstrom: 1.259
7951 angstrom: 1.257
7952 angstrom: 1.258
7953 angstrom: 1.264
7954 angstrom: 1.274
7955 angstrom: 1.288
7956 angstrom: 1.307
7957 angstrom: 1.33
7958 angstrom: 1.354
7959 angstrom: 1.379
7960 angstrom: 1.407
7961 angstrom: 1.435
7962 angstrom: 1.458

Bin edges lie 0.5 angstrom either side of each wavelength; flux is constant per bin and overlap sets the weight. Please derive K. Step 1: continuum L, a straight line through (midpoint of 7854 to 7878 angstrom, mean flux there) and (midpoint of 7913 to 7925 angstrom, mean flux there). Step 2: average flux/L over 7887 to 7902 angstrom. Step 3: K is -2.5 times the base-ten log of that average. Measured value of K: 0.05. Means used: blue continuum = 1.4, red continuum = 1.23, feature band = 1.25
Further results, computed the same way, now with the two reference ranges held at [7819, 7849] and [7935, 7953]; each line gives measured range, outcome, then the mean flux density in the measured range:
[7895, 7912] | 0.067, 1.22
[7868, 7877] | -0.087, 1.44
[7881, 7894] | -0.037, 1.36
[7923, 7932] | 0.016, 1.25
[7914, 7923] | 0.048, 1.23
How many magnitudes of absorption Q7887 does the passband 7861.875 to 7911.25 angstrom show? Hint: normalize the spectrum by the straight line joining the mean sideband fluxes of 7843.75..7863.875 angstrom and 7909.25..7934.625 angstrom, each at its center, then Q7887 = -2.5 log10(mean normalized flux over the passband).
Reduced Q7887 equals -0.04 mag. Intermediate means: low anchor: 1.34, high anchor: 1.23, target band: 1.34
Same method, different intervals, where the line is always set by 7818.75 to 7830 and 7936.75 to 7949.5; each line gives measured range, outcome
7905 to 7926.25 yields 0.05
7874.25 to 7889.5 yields -0.08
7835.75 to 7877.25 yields -0.02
